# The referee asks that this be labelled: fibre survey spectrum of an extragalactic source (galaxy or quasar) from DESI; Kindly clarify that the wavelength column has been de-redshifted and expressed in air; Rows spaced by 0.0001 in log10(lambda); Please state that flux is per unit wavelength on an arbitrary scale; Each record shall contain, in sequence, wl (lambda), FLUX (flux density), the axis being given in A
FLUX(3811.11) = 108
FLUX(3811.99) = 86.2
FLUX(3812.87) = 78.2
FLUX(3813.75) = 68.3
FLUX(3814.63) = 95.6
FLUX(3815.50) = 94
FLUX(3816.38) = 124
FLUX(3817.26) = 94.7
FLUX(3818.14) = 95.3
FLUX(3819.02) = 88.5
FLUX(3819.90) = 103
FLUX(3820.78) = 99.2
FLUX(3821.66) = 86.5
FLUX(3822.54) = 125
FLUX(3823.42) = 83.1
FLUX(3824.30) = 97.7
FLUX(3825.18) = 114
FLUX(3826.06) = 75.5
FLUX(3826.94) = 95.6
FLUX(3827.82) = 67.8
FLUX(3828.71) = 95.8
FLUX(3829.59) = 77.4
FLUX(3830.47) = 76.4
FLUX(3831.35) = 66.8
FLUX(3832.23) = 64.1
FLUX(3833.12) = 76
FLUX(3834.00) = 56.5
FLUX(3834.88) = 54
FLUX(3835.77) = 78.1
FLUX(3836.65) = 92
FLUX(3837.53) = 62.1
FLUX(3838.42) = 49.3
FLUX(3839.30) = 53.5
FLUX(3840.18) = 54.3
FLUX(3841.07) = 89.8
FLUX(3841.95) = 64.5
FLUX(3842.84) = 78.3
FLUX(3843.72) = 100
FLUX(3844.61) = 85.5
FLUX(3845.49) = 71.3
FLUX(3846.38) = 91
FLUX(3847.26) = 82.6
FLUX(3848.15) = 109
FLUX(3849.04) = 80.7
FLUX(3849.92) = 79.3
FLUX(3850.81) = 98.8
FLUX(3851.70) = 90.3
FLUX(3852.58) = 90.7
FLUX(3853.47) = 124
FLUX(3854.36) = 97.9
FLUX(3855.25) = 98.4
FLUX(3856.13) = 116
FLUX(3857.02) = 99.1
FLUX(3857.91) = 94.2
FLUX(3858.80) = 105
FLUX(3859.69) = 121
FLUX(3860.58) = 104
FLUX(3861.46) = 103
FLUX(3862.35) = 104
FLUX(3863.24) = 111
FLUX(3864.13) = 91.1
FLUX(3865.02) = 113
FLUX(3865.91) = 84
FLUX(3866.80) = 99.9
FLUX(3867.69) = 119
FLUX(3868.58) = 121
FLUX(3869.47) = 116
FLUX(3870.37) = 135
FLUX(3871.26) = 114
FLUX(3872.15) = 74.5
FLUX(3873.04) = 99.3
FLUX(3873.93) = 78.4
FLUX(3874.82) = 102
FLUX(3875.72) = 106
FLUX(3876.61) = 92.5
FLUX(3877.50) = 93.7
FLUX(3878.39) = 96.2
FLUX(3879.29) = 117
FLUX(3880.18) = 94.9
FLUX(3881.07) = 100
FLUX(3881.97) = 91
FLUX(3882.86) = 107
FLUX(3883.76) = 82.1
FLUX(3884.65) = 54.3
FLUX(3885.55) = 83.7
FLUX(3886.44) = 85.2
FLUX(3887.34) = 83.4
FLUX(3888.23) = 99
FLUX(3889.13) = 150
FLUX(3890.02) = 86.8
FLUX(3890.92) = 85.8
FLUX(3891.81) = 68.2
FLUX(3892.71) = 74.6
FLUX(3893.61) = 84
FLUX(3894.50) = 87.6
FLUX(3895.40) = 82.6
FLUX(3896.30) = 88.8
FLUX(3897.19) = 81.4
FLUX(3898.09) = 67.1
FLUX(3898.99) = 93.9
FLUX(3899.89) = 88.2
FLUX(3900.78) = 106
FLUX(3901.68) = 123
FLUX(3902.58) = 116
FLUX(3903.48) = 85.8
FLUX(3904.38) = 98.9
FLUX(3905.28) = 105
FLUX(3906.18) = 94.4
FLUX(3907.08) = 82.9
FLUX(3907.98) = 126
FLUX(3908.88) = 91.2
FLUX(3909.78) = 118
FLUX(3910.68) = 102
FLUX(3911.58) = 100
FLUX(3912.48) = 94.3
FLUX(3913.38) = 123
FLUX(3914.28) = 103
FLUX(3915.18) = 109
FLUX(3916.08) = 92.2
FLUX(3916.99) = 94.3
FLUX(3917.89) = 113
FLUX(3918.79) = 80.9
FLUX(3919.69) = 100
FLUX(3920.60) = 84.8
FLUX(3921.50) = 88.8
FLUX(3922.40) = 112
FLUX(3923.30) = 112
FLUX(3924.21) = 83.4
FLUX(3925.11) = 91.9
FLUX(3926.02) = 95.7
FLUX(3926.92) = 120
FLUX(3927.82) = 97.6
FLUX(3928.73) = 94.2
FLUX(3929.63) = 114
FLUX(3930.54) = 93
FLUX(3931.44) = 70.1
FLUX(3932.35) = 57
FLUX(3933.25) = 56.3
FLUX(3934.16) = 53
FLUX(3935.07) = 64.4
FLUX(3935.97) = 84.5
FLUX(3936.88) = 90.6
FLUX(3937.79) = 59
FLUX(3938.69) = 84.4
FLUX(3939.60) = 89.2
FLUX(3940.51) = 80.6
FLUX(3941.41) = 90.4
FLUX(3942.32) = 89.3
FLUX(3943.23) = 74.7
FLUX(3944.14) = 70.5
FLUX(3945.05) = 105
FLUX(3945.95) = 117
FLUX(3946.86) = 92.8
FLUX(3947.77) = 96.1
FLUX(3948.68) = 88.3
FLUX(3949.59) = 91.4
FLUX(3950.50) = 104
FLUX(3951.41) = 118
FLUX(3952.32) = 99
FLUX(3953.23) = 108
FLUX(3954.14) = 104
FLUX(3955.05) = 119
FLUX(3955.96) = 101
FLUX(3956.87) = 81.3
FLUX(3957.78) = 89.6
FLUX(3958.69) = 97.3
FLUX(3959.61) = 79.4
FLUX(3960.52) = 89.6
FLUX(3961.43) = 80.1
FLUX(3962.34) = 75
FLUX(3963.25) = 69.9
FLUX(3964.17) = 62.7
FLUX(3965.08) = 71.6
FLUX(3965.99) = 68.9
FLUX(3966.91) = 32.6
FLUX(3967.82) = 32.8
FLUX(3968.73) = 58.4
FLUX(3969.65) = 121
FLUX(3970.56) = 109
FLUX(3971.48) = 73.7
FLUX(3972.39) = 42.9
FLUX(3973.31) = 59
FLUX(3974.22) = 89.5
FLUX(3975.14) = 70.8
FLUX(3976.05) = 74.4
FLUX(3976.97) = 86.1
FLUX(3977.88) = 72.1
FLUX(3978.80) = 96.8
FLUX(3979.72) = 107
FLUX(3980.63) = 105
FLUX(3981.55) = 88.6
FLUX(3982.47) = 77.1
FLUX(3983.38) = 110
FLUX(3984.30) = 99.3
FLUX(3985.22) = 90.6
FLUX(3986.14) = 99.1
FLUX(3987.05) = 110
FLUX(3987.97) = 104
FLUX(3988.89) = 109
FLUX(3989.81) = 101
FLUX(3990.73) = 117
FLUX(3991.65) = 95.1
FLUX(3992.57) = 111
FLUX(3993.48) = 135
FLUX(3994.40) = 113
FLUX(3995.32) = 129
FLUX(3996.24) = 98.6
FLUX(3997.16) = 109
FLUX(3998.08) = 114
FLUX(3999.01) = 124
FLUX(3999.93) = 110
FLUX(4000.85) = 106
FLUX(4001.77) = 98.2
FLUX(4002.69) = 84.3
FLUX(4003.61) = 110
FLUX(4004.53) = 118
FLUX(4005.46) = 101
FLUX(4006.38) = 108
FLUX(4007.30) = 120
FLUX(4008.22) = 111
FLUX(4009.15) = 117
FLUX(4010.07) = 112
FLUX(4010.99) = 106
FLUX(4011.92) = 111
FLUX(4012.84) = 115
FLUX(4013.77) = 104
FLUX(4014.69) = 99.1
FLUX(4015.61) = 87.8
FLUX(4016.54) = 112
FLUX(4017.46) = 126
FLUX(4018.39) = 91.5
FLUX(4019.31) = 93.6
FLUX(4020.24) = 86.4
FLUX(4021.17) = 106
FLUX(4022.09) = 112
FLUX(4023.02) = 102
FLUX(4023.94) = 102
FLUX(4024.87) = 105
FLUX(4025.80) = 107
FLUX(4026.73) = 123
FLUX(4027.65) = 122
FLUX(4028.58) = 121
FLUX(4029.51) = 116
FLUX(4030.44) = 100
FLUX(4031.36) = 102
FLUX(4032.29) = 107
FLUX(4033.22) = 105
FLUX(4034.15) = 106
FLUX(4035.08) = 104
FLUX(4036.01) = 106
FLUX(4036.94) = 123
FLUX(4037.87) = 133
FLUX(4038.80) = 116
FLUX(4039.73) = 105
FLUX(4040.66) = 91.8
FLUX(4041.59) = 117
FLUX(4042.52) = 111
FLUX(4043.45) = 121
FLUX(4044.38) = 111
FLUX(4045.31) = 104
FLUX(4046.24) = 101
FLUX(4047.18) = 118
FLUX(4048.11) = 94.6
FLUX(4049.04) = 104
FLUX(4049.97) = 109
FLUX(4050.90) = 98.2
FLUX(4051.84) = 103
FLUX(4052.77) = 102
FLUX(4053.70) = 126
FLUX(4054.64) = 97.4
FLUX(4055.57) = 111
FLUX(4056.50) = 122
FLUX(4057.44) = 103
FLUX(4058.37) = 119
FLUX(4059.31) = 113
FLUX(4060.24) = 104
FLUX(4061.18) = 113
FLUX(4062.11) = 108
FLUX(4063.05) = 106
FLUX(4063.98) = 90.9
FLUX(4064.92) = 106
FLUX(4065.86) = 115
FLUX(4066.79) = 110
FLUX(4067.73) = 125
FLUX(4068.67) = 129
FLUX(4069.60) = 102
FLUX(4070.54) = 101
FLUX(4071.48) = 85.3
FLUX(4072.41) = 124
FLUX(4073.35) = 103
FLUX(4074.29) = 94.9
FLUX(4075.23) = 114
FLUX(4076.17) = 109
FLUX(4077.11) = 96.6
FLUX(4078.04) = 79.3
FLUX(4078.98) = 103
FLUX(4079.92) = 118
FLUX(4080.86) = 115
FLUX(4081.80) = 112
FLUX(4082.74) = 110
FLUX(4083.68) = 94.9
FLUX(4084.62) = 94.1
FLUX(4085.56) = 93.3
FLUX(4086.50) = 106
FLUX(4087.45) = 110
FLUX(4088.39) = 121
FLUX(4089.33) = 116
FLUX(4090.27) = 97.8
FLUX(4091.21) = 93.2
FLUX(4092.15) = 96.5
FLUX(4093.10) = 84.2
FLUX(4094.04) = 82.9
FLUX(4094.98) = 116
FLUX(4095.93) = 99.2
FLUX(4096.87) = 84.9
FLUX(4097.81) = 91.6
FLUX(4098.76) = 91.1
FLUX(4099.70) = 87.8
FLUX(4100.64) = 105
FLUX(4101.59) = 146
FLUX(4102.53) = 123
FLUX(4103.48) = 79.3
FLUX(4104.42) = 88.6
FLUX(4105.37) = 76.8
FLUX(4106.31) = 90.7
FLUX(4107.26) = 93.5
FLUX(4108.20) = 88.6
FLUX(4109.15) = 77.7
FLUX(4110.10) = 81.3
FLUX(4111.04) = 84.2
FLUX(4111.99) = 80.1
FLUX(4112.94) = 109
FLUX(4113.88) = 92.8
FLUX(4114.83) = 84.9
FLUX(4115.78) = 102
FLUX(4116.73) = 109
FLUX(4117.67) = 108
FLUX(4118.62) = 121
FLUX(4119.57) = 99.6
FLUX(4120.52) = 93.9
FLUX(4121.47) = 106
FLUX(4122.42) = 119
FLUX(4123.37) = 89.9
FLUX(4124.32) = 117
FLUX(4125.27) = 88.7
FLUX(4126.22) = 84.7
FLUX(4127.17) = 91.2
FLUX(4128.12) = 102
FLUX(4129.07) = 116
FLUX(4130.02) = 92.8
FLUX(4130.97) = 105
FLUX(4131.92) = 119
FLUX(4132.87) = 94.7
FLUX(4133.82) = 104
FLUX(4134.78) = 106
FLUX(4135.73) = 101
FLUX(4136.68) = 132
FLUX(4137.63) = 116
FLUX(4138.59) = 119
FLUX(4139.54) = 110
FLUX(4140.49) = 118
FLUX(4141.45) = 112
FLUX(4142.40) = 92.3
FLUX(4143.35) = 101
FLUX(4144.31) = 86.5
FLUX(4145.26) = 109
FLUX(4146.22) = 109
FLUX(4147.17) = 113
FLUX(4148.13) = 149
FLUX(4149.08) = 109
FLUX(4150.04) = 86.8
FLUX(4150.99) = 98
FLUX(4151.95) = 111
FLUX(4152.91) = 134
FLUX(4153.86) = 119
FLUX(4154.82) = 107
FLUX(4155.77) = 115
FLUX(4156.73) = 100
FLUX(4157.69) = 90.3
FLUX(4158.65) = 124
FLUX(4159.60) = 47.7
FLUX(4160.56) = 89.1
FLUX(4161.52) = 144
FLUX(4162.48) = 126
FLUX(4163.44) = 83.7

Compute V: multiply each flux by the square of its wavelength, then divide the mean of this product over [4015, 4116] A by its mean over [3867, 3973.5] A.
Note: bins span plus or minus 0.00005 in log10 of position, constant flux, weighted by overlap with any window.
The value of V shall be 1.2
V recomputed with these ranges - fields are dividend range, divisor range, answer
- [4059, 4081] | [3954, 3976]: 1.45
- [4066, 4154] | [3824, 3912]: 1.26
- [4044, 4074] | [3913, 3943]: 1.28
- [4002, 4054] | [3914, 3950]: 1.27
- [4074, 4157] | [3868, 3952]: 1.21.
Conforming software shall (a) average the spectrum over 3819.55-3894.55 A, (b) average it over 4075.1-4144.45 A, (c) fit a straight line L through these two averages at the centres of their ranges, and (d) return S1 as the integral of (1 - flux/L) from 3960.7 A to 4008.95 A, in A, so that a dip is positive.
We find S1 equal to 1.4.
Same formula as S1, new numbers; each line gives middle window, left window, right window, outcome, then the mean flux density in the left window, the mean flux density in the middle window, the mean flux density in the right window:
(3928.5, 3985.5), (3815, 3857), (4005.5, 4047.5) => 9.1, 86.3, 84.4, 109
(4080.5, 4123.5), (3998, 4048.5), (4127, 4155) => 3.9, 108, 98.9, 109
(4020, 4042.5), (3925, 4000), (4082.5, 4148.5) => -3.3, 90.3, 109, 101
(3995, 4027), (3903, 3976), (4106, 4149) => -4.5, 88.8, 107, 103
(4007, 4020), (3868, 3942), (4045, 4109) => -0.9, 93.8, 107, 104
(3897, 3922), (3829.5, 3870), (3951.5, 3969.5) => -4.1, 89.2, 98.9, 81.5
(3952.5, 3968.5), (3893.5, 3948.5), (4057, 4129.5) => 2.4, 92.6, 80.2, 102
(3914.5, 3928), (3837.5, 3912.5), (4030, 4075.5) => 0.0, 94.6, 98.5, 108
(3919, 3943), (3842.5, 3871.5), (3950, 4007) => 2.5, 101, 86.6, 94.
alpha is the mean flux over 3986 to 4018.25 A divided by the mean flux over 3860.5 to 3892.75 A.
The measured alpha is 1.1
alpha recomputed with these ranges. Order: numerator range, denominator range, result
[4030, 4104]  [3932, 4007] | 1.16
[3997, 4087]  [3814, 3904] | 1.17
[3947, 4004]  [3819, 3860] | 1.08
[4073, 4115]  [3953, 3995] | 1.10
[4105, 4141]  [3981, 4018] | 0.94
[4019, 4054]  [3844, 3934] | 1.12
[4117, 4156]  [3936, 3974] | 1.27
